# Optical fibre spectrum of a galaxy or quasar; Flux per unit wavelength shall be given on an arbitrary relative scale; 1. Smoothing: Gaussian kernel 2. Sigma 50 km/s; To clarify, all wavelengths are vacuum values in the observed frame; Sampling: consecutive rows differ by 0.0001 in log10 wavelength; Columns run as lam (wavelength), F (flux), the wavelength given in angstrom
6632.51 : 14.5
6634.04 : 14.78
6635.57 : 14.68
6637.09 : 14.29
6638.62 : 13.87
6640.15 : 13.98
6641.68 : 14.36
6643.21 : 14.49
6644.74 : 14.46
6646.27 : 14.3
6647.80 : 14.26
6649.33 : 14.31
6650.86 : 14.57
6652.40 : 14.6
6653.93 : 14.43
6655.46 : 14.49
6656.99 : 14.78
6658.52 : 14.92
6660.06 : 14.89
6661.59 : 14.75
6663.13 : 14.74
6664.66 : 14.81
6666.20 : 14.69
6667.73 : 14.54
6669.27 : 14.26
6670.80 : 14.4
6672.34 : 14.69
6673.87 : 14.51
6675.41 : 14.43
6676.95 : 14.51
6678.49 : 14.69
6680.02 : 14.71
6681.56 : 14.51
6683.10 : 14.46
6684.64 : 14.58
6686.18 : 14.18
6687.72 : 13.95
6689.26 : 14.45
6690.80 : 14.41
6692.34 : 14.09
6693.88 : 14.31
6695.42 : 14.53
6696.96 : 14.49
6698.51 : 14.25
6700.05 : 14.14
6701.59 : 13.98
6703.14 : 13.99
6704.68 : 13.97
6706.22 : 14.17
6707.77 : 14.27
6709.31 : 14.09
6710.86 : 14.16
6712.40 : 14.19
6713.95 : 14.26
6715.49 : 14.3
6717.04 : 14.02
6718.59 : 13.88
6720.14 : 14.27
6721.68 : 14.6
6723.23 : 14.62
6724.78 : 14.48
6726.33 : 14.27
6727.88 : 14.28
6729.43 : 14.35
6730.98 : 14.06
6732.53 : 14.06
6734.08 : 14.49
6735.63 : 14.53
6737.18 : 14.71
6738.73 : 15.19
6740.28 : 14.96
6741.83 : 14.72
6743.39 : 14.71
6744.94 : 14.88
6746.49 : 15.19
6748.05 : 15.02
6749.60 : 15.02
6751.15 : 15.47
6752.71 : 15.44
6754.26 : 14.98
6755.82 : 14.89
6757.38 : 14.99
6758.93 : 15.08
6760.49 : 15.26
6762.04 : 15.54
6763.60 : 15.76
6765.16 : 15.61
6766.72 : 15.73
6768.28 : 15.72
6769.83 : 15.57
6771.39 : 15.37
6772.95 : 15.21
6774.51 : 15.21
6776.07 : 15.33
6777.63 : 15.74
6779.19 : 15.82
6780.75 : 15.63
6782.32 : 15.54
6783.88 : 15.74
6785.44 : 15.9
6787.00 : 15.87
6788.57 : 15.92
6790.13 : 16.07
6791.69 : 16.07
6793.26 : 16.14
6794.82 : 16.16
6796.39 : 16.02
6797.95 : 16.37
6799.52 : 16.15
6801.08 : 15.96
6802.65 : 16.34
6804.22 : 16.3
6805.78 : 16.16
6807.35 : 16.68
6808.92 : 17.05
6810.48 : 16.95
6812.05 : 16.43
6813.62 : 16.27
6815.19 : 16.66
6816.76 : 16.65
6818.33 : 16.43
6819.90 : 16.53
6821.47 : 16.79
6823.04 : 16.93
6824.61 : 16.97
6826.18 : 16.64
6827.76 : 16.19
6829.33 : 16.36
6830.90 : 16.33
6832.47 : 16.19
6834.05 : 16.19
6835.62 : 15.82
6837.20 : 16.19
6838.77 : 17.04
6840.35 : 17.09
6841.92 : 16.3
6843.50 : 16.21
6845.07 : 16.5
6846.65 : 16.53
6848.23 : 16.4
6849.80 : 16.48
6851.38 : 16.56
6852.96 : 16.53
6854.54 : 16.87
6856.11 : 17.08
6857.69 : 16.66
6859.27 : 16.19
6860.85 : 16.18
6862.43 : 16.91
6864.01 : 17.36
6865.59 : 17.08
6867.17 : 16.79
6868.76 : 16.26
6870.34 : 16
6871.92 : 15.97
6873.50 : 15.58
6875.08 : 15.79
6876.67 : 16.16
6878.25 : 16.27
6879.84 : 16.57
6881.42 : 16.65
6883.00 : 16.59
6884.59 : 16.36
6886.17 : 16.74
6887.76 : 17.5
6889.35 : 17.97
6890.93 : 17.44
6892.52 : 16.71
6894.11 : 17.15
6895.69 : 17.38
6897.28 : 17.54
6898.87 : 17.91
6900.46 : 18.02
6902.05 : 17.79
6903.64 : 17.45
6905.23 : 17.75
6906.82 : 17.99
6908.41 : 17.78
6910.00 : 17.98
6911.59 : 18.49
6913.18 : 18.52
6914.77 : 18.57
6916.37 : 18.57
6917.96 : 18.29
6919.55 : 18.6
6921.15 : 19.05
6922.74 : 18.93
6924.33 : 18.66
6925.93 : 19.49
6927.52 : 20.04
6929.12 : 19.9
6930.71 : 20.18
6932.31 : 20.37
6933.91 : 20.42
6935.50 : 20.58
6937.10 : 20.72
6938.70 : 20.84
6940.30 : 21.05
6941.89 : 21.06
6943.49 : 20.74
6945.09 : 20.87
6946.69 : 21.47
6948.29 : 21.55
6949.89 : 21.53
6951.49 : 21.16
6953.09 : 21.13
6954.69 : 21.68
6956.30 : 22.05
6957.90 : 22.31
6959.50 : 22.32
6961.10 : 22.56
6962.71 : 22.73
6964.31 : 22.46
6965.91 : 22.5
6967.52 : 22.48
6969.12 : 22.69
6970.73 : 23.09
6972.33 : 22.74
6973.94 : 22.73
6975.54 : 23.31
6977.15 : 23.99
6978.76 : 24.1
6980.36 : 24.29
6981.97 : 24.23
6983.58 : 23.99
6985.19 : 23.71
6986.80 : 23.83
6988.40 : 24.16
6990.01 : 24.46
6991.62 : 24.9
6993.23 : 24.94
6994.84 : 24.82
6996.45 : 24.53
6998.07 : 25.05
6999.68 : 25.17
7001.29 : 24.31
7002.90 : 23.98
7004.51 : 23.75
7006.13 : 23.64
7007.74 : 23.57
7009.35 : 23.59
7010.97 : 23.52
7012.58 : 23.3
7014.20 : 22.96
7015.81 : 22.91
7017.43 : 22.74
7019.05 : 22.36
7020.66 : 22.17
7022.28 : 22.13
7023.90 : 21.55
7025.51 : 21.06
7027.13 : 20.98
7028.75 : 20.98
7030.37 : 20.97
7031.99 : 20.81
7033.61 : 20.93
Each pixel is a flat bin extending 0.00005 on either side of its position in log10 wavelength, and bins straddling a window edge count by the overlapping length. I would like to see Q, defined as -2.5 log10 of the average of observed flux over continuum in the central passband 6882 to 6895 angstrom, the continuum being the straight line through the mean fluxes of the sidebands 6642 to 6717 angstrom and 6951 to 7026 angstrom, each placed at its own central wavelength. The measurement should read 0.193 mag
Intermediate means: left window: 14.4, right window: 23.2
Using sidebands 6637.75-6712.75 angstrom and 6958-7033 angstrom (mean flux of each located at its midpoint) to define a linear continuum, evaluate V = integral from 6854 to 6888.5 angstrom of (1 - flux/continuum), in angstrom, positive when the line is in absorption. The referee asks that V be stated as 5.7 angstrom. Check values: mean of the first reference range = 14.4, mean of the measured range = 16.5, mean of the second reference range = 23.2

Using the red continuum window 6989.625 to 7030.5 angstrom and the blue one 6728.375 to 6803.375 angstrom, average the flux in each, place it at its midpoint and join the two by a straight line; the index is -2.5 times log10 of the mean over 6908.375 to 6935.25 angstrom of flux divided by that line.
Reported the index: 0.07 mag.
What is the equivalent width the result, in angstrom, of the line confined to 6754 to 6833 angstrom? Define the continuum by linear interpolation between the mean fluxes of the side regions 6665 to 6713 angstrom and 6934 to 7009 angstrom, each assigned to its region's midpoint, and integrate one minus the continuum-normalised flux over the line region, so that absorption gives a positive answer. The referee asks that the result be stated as 6.7 angstrom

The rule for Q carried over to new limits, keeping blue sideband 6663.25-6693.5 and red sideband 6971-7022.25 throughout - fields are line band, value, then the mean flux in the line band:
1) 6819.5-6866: 0.16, 16.6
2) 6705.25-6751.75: 0.10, 14.5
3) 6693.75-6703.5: 0.06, 14.2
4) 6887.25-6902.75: 0.19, 17.5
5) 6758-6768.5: 0.10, 15.5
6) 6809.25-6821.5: 0.12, 16.6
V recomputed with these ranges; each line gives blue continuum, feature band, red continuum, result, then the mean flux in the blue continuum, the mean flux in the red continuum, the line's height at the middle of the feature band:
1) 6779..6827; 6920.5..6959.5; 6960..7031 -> 1.05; 16.3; 23.3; 21.3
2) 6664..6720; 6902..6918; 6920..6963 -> 1.51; 14.3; 20.8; 20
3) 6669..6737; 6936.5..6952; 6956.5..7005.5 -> 0.91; 14.3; 23.7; 22.4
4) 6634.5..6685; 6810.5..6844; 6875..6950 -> 1.44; 14.5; 18.6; 17.2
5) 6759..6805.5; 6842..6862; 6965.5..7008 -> 2.20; 15.8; 23.9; 18.6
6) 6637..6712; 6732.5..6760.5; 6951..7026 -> 2.54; 14.4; 23.2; 16.4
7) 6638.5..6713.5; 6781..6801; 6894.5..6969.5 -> 1.11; 14.4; 20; 16.9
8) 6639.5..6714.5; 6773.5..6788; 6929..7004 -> 1.44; 14.4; 22.7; 17.4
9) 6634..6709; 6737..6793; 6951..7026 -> 5.34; 14.4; 23.2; 17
